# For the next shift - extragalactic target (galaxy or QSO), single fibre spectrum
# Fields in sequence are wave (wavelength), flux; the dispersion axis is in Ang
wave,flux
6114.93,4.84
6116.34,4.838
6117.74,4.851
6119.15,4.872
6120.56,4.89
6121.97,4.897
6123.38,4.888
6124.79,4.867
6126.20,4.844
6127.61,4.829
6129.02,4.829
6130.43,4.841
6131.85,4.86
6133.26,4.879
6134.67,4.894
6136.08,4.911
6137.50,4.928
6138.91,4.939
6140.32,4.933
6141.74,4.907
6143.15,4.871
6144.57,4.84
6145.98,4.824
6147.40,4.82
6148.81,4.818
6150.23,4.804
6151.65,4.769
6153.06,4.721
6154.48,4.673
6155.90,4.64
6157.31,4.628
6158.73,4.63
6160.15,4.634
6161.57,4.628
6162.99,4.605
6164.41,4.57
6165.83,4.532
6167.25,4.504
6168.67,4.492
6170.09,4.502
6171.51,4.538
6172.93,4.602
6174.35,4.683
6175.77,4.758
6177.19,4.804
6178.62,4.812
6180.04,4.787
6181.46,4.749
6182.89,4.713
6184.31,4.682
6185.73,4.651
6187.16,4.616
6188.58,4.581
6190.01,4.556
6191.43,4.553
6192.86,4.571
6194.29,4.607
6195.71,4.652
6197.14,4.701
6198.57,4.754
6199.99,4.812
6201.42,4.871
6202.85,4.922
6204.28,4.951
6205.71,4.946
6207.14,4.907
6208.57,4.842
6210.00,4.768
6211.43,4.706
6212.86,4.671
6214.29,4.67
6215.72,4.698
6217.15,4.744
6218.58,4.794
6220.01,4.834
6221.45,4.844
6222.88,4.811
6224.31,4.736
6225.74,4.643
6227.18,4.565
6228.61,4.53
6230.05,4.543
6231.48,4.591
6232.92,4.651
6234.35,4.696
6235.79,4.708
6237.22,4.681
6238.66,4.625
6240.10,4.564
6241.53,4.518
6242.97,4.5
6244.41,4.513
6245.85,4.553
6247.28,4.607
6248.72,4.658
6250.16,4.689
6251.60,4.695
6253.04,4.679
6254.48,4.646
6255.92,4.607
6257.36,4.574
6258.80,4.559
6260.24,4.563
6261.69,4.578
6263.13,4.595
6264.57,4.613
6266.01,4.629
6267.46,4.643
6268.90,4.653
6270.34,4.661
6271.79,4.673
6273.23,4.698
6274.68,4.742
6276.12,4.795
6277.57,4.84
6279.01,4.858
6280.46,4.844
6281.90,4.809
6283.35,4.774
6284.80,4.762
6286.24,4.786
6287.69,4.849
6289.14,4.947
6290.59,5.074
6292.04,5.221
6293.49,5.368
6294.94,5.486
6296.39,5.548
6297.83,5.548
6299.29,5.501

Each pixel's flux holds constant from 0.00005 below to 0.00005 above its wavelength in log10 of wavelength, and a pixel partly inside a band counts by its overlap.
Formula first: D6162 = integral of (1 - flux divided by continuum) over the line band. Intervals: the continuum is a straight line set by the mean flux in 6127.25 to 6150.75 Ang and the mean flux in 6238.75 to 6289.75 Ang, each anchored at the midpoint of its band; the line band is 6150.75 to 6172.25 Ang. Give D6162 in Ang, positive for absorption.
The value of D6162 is 1.01 Ang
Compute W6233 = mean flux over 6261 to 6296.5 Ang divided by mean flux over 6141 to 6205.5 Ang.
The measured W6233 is 1.0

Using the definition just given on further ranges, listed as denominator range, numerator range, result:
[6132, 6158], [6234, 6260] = 0.96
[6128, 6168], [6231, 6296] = 0.99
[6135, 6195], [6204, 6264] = 0.99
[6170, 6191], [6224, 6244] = 0.99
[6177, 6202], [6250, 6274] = 0.99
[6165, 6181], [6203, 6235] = 1.02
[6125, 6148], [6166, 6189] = 0.96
